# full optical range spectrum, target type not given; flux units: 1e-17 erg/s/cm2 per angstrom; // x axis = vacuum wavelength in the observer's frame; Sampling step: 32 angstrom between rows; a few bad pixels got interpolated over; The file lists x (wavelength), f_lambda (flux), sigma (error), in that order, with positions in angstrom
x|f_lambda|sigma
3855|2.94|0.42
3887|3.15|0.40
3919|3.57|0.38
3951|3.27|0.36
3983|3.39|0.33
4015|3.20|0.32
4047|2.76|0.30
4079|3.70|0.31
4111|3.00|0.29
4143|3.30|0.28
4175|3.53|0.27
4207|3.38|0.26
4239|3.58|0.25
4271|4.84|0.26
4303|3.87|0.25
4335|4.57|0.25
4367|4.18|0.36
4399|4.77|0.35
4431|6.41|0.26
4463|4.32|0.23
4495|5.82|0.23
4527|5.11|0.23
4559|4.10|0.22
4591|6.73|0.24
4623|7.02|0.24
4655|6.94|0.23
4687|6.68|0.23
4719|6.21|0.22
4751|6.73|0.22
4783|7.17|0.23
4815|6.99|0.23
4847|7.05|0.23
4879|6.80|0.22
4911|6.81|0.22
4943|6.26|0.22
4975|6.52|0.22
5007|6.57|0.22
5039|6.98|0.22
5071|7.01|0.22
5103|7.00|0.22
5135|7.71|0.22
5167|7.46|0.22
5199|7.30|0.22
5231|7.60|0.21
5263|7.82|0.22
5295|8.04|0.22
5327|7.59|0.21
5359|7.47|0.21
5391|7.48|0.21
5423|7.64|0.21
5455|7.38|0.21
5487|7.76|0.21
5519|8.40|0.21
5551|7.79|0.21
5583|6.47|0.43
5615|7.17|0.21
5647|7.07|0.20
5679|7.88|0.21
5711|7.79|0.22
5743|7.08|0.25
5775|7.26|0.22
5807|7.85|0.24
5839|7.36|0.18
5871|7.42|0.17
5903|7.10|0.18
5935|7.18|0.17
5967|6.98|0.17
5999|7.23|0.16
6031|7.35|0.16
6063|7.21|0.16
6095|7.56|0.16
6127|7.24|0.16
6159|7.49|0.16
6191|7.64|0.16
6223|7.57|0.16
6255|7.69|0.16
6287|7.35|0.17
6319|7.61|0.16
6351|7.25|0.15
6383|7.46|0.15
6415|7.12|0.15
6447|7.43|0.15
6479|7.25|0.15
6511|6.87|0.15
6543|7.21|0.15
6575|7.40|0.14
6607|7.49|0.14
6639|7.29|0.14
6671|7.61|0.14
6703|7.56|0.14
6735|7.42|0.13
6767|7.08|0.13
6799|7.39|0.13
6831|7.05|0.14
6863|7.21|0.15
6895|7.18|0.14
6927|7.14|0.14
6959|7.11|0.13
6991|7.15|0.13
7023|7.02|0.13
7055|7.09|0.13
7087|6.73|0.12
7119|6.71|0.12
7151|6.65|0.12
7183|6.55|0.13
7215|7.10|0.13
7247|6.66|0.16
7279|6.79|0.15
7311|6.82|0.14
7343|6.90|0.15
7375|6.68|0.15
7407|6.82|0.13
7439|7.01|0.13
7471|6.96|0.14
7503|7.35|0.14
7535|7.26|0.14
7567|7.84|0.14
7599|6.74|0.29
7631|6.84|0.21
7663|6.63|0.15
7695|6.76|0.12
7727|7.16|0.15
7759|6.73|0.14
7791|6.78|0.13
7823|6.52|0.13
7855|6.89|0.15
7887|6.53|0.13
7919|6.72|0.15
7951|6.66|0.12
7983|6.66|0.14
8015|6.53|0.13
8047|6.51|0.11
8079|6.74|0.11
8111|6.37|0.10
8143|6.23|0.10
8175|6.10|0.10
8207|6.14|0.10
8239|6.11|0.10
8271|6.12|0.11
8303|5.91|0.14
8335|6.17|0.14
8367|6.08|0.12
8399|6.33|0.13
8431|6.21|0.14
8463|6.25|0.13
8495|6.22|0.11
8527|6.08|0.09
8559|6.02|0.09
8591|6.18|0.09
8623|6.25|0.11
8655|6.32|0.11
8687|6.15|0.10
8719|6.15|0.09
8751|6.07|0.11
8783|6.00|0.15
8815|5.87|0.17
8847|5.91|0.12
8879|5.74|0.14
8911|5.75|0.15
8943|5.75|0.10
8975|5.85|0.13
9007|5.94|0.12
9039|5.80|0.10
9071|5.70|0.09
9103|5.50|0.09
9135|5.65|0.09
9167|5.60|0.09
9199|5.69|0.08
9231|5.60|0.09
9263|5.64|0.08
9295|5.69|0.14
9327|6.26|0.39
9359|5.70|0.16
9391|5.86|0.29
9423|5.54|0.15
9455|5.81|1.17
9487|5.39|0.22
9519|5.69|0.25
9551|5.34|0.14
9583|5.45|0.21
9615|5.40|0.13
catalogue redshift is 0.148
